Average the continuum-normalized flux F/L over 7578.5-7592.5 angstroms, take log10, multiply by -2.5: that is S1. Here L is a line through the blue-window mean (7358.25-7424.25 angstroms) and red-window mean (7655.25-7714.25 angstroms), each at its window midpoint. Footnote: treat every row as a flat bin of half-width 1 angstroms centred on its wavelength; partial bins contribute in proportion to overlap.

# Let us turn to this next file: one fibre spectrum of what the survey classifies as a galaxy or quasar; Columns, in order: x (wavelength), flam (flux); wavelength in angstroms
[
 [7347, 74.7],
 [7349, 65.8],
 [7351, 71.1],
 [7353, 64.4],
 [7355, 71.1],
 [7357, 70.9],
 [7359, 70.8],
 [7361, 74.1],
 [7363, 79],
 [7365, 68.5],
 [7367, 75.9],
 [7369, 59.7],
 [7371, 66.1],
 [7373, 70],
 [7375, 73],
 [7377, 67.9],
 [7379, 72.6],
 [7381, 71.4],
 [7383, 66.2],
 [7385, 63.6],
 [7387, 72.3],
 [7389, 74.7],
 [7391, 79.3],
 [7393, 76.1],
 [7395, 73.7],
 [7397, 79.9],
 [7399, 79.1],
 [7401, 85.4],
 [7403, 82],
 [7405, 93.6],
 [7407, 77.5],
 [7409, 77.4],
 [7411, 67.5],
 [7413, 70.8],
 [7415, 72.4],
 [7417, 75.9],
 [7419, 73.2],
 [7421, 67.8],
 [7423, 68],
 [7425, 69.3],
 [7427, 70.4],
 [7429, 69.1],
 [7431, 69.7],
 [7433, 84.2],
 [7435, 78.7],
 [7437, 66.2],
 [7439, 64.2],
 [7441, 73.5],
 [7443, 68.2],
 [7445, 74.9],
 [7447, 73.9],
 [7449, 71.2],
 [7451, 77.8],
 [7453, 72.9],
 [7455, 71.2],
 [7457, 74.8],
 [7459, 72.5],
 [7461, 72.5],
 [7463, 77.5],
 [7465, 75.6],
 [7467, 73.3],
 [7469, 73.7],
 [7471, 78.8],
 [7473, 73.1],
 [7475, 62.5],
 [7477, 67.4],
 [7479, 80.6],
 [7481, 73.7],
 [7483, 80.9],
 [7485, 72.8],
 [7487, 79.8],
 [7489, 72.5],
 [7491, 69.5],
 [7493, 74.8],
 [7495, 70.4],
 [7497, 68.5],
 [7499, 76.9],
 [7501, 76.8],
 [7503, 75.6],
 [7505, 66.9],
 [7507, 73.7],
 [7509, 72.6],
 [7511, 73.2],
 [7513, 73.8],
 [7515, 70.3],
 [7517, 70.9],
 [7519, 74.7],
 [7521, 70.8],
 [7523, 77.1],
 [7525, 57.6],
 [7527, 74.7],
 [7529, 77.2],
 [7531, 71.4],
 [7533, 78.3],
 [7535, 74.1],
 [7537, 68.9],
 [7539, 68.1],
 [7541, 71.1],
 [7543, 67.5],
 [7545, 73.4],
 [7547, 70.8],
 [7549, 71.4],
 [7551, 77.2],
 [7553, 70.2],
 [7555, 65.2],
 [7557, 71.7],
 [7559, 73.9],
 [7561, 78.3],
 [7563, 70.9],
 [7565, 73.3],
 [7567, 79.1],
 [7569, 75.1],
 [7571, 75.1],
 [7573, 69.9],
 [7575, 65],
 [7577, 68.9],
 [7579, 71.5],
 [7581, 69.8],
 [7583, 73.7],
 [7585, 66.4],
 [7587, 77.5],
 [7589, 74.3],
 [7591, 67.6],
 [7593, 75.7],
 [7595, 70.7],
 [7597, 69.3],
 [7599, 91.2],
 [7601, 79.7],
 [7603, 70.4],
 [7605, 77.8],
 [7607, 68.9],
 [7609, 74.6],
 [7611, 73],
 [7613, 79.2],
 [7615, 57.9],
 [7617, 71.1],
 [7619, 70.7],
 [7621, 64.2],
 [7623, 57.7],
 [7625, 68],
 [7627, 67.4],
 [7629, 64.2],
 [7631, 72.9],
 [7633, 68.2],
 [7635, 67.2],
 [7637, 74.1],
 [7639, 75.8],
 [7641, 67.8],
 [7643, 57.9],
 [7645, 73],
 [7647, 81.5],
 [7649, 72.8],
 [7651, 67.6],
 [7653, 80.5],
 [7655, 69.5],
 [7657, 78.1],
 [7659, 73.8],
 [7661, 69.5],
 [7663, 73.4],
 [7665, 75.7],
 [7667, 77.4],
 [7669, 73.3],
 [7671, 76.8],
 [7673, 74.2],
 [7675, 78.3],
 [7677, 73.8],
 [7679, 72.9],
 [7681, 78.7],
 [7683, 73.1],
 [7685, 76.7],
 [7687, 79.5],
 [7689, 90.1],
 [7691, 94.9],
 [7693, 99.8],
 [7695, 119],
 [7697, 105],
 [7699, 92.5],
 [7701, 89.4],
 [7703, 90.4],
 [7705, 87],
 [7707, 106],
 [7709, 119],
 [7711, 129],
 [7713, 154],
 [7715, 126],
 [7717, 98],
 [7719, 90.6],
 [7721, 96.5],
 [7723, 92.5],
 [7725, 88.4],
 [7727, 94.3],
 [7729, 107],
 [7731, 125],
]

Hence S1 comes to 0.168 mag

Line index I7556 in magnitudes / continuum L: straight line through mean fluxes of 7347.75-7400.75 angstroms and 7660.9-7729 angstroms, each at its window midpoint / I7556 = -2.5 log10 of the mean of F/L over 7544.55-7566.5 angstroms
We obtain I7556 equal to 0.15 mag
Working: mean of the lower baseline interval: 71.6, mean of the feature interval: 72.5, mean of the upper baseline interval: 92.2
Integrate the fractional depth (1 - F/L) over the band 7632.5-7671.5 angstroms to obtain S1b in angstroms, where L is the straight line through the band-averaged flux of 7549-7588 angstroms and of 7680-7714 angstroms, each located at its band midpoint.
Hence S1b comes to 7.4 angstroms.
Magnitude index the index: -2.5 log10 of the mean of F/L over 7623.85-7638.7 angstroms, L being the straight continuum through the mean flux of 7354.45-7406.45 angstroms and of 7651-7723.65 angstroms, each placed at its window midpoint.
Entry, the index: 0.25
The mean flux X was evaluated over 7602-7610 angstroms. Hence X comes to 72.9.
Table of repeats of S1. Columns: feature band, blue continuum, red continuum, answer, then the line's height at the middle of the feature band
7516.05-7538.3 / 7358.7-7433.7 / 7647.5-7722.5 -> 0.11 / 80.3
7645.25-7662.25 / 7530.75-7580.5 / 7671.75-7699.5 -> 0.12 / 82.7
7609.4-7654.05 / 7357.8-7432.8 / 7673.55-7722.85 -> 0.29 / 91.3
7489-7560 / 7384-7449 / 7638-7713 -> 0.09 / 78.2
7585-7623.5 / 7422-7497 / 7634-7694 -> 0.04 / 75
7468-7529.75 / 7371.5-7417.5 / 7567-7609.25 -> 0.01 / 73.9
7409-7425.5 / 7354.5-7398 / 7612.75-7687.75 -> 0.01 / 71.7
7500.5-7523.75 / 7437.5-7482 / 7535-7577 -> -0.01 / 72.3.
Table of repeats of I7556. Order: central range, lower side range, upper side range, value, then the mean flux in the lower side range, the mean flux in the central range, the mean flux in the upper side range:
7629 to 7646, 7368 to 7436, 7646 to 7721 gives 0.23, 73.5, 69.3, 88.4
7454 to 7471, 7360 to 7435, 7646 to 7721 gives 0.04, 73.5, 74.2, 88.4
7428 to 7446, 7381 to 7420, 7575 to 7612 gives 0.05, 75.7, 72.1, 73.2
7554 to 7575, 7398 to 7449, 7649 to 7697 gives 0.06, 74.1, 72.9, 79.8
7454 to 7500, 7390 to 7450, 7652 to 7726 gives 0.06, 74.4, 73.6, 89.8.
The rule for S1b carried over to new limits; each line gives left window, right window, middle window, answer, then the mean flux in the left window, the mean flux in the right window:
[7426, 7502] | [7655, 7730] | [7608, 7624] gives 3.09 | 73.3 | 90.9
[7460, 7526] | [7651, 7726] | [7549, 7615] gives 6.13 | 73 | 89.5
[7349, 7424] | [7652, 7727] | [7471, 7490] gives 1.03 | 73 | 89.9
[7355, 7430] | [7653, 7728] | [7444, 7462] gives 0.71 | 73.1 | 90.1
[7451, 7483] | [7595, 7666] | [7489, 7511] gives 0.20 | 73.7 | 71.5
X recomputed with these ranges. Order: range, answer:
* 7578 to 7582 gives 70.7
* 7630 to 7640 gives 71.6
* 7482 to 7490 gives 76.5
